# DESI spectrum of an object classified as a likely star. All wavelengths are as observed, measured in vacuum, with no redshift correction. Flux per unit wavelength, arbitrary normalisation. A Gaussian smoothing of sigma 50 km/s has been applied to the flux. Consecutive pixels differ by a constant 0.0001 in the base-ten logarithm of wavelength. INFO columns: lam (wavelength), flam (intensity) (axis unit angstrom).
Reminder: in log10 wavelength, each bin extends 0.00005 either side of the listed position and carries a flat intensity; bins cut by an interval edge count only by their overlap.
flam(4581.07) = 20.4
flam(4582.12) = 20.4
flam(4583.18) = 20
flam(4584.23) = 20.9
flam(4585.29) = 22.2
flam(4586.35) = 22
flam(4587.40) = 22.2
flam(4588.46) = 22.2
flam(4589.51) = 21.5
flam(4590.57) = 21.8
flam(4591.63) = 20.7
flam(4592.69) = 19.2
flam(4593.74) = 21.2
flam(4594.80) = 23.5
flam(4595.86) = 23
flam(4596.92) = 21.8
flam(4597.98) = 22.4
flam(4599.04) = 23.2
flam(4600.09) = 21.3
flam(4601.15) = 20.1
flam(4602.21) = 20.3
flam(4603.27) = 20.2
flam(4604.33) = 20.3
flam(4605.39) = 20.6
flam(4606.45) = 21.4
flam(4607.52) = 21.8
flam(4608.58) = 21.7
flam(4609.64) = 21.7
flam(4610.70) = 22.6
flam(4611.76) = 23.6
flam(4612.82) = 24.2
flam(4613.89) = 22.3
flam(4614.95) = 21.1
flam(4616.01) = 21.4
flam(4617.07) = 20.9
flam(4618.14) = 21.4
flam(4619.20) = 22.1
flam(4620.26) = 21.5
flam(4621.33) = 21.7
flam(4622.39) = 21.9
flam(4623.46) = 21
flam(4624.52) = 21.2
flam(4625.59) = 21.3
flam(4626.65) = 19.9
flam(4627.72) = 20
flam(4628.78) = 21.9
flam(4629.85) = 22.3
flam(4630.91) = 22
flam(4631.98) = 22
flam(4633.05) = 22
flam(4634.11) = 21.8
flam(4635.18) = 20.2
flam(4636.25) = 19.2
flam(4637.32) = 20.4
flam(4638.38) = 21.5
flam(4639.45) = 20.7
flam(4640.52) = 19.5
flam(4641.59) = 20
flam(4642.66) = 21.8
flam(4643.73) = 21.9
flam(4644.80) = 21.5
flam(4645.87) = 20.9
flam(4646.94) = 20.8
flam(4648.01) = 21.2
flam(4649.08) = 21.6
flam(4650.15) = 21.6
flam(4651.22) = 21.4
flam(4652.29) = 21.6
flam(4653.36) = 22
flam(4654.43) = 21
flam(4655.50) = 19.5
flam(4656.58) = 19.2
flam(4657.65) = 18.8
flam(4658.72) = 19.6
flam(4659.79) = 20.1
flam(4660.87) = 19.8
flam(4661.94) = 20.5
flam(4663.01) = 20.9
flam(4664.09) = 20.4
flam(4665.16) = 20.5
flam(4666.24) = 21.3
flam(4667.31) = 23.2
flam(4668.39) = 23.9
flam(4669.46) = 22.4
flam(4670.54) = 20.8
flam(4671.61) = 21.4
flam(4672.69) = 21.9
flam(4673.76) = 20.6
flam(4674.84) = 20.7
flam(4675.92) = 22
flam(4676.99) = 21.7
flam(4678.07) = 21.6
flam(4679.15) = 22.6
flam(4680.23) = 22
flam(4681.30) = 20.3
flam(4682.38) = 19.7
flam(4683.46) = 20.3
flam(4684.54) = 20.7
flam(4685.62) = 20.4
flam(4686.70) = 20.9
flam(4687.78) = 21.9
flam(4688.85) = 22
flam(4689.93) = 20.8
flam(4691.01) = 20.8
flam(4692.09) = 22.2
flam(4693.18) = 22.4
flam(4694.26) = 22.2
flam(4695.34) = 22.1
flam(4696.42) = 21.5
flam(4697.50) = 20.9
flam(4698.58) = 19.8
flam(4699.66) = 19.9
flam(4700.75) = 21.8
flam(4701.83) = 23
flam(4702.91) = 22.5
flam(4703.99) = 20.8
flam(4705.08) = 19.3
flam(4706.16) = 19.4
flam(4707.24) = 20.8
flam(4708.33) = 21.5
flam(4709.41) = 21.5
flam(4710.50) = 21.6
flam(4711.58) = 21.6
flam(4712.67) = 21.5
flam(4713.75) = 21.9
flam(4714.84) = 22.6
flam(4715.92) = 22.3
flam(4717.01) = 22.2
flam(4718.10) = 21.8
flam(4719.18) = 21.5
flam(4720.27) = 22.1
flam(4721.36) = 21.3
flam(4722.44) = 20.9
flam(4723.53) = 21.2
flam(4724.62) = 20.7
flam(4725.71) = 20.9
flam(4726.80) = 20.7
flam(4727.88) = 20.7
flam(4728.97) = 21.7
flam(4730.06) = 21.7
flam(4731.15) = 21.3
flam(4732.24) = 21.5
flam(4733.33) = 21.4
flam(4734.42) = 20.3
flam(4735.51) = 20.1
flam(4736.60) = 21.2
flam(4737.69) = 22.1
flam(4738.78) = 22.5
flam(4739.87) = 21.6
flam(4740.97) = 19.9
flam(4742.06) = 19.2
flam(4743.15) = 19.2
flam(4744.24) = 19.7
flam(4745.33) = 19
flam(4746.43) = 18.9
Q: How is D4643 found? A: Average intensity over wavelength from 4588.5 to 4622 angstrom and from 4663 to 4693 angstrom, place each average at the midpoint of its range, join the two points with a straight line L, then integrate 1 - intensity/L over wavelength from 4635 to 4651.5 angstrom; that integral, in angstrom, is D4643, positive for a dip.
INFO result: 0.5 angstrom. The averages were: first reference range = 21.6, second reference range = 21.4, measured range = 20.9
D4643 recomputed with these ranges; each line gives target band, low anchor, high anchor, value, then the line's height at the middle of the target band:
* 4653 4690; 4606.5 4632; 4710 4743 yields 0.9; 21.5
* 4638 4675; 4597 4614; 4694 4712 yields 0.8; 21.4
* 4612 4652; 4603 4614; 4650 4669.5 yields 0.2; 21.4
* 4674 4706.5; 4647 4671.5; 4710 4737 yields -0.1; 21.2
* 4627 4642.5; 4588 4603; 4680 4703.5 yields 0.3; 21.4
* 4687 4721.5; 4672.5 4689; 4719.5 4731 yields -0.5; 21.2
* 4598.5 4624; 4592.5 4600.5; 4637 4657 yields 0.2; 21.8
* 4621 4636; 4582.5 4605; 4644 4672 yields -0.1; 21.2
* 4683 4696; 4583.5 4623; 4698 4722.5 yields 0.0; 21.4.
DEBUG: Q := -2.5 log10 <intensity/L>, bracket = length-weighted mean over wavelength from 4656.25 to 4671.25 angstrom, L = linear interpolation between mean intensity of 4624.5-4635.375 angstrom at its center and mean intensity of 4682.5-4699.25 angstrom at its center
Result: 0.02 mag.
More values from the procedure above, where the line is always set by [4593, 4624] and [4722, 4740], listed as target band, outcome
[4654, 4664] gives 0.08 mag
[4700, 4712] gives 0.00 mag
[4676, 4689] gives 0.01 mag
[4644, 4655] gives 0.01 mag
